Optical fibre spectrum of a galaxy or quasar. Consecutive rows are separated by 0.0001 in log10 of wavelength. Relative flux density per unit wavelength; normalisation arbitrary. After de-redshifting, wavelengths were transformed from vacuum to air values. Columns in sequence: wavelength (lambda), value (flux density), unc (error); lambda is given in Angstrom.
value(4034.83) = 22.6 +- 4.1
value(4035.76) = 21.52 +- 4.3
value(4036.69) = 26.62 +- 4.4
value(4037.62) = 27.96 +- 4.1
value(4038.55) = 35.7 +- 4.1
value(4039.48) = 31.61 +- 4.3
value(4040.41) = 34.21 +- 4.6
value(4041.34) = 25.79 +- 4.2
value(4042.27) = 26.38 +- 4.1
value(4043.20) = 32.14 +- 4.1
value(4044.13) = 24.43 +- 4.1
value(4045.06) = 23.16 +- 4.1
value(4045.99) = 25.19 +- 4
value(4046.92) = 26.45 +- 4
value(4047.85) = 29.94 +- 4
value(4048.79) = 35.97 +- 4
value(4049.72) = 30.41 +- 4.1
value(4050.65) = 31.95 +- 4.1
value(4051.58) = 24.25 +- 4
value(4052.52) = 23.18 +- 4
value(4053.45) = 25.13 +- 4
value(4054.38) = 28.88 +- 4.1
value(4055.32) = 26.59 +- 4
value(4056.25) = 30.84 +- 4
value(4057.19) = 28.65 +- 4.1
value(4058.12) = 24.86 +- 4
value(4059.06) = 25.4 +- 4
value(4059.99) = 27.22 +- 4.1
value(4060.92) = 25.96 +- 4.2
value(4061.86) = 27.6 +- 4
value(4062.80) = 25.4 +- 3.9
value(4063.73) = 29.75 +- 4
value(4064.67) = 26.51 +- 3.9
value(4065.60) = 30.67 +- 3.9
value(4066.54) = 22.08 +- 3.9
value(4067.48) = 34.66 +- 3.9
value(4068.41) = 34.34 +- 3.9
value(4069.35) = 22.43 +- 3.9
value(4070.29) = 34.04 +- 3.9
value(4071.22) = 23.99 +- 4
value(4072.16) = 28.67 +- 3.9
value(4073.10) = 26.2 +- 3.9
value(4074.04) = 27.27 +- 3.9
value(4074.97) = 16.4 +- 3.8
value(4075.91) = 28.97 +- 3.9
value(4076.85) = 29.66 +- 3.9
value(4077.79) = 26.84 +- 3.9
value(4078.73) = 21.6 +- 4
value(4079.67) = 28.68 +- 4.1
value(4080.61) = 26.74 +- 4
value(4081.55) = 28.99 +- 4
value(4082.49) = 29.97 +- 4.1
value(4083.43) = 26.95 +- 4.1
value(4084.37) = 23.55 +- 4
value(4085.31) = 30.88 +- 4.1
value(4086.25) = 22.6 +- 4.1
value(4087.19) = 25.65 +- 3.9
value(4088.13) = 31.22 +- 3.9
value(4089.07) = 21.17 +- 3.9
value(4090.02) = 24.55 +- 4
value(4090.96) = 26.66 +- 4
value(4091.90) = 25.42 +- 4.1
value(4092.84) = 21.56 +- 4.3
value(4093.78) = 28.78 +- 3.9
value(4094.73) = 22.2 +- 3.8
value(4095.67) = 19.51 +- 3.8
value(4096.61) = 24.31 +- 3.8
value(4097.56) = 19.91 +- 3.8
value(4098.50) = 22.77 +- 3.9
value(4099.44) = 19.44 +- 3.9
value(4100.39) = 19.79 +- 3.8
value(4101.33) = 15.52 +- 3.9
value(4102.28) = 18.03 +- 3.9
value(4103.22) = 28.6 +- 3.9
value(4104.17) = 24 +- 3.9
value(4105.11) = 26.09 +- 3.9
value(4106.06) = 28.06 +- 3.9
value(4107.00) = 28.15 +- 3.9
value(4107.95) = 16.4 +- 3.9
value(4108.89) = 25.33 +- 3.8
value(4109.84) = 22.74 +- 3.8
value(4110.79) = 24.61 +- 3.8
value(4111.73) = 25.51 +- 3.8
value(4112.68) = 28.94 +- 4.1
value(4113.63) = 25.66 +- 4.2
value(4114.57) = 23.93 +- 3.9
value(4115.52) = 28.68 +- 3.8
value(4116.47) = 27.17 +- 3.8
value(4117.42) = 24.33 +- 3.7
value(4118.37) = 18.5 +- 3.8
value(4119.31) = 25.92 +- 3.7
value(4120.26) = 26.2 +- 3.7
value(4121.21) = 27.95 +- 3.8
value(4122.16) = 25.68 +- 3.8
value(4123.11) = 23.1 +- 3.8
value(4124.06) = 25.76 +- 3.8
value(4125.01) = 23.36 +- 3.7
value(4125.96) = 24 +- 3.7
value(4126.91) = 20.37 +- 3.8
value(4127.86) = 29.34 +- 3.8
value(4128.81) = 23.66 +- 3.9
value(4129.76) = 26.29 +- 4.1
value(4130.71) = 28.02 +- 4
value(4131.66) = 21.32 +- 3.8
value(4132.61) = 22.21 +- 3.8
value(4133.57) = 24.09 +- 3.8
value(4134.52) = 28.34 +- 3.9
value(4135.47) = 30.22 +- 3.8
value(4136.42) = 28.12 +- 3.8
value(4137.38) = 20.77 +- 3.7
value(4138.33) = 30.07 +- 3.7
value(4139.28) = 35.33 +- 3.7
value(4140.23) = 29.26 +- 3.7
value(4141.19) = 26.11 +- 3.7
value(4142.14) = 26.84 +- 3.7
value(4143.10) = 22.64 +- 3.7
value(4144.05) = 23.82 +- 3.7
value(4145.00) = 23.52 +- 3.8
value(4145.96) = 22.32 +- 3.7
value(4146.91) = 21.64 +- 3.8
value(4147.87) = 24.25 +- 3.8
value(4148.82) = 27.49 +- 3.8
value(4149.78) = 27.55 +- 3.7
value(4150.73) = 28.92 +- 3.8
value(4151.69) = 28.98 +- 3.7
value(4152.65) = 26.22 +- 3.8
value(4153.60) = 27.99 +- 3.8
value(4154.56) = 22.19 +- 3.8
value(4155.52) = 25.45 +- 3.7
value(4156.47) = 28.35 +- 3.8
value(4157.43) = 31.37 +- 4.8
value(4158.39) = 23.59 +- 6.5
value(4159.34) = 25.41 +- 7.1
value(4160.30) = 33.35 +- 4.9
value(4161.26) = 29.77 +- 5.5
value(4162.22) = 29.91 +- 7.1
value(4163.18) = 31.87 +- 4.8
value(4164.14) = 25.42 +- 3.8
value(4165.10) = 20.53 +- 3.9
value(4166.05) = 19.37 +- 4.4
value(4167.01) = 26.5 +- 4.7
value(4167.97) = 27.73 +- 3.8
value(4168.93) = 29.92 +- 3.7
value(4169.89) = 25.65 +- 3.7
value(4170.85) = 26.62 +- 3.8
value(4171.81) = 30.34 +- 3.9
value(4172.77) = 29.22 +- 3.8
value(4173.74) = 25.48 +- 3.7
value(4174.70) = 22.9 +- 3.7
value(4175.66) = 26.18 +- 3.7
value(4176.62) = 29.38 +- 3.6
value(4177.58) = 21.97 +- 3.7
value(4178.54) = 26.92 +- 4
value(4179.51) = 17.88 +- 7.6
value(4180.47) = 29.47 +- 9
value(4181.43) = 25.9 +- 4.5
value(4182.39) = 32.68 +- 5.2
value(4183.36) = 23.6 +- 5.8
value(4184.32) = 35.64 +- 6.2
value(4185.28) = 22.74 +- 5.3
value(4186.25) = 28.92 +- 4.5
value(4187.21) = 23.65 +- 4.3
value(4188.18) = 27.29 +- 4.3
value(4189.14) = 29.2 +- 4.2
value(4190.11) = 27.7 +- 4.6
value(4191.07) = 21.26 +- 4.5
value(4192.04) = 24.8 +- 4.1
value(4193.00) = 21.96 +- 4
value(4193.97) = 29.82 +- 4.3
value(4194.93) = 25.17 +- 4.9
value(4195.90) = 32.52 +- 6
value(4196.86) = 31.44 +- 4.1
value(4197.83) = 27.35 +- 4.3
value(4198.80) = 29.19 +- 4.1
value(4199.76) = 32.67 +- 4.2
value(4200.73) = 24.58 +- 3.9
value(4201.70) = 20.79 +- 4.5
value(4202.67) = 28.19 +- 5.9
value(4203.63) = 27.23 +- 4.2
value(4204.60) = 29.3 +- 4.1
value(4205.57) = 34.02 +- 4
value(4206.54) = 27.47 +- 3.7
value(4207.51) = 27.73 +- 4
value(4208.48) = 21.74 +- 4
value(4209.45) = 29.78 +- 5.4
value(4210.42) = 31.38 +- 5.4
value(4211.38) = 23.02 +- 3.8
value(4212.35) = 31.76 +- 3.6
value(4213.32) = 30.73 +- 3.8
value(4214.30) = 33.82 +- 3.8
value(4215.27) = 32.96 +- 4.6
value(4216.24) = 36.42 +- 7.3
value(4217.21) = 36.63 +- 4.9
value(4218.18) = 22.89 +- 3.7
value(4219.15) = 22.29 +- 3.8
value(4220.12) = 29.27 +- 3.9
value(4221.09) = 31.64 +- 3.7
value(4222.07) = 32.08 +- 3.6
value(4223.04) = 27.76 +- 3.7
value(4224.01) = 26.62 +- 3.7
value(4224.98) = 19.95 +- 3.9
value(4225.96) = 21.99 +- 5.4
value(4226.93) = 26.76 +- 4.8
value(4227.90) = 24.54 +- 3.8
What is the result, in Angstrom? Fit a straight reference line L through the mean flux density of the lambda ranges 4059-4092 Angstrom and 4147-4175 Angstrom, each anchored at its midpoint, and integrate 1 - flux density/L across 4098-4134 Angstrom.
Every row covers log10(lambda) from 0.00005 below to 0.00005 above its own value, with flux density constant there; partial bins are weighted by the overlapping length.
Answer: 3.7 Angstrom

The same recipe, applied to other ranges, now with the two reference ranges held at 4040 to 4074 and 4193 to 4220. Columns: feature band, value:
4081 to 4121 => 5.2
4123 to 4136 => 1.5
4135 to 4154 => 1.2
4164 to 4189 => 2.0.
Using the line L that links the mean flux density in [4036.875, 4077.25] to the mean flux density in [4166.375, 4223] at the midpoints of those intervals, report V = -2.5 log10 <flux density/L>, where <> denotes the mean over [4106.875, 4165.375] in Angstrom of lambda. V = 0.08 mag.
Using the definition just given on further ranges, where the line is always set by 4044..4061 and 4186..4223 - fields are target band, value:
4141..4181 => 0.08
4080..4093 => 0.05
